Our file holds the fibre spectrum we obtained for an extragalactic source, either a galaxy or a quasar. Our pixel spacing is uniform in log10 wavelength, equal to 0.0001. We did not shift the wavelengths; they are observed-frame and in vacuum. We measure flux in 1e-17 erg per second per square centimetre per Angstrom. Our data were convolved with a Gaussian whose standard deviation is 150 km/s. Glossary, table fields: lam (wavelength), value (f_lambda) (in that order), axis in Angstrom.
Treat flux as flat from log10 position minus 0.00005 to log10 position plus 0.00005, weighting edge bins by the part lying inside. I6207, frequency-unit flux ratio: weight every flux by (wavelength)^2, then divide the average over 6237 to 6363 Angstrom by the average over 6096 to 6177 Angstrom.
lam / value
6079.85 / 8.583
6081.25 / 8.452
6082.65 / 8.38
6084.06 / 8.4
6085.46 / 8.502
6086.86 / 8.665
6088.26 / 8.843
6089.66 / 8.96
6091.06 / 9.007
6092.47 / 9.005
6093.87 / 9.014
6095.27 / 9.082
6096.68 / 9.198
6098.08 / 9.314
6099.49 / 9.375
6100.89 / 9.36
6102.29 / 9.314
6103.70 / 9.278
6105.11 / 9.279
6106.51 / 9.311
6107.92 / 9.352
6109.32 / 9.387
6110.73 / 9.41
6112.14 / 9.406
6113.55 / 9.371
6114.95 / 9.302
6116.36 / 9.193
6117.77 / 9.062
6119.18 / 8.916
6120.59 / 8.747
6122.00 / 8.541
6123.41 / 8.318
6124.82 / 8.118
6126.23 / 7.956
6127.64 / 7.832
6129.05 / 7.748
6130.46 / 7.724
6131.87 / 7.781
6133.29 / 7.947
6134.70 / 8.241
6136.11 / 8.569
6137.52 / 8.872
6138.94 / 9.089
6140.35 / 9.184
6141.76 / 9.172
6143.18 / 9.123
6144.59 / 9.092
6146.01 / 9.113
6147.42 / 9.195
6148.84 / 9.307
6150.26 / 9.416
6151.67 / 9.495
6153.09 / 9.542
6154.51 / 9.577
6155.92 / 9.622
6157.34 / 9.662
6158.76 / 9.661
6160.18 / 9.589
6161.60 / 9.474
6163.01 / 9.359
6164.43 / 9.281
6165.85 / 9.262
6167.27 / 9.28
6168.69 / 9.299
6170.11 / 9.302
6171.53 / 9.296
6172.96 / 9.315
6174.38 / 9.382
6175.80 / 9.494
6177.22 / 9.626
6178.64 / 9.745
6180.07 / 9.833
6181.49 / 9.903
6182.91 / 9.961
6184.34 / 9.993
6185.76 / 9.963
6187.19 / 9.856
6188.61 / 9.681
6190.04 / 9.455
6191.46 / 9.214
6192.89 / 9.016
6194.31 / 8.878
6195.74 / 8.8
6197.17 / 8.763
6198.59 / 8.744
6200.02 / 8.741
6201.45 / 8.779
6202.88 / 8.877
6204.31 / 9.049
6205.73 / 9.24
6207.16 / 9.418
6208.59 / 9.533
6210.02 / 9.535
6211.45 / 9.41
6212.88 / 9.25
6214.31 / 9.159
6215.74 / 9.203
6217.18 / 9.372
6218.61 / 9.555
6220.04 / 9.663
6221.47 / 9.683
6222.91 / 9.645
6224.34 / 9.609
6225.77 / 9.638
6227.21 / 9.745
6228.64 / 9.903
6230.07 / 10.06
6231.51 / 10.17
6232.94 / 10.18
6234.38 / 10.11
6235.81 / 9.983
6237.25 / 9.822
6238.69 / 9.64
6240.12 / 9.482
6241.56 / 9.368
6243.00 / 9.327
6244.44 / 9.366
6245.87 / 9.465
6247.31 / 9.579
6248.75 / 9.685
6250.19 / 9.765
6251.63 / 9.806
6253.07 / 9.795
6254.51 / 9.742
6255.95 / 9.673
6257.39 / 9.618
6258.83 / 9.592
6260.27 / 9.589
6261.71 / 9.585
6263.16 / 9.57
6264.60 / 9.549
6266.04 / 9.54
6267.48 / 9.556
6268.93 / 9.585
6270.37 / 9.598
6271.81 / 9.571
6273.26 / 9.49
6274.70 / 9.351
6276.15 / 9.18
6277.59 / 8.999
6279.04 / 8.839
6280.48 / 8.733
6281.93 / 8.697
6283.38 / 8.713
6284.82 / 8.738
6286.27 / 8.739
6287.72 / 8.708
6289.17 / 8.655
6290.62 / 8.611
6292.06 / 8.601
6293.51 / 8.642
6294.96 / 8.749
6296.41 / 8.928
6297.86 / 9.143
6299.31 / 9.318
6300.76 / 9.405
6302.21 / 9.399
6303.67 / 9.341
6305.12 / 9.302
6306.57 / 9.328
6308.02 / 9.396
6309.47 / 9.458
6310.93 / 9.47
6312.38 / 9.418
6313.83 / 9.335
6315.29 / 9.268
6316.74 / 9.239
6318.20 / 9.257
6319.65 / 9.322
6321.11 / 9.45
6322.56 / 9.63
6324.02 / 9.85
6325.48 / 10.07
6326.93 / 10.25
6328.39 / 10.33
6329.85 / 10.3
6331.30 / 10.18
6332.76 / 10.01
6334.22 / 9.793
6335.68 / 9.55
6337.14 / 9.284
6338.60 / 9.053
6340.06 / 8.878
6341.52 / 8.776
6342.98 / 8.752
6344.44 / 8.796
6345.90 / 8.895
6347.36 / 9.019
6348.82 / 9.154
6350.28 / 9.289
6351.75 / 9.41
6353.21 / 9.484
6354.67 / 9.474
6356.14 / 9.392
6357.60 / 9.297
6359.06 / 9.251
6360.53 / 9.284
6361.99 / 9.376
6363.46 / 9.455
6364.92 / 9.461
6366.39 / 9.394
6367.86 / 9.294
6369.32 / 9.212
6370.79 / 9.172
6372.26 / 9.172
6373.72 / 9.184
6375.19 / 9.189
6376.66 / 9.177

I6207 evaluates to 1.1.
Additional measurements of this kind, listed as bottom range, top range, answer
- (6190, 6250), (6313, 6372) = 1.04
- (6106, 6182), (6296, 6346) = 1.10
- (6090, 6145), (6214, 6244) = 1.13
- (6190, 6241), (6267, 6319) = 0.99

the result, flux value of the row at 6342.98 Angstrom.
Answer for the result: 8.752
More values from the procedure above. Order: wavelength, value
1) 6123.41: 8.318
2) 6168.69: 9.299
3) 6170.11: 9.302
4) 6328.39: 10.33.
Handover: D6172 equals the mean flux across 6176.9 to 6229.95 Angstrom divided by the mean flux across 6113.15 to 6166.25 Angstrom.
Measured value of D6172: 1.06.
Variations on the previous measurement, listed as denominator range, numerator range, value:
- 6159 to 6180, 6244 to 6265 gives 1.02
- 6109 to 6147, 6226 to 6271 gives 1.11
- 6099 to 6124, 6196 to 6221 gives 1.00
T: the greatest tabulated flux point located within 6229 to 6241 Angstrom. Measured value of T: 10.18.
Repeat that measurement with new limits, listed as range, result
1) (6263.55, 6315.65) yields 9.598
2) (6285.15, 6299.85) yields 9.318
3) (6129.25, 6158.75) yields 9.662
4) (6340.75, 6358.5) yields 9.484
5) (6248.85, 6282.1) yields 9.806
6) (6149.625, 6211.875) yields 9.993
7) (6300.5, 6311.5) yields 9.47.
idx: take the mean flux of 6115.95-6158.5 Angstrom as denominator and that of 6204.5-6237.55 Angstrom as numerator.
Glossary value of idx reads 1.1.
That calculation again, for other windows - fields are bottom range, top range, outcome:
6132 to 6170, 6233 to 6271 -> 1.05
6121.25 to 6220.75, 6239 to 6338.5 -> 1.03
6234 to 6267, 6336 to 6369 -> 0.96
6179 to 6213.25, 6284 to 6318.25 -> 0.97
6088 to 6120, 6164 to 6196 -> 1.03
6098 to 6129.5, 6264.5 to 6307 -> 1.02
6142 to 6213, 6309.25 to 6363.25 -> 1.01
